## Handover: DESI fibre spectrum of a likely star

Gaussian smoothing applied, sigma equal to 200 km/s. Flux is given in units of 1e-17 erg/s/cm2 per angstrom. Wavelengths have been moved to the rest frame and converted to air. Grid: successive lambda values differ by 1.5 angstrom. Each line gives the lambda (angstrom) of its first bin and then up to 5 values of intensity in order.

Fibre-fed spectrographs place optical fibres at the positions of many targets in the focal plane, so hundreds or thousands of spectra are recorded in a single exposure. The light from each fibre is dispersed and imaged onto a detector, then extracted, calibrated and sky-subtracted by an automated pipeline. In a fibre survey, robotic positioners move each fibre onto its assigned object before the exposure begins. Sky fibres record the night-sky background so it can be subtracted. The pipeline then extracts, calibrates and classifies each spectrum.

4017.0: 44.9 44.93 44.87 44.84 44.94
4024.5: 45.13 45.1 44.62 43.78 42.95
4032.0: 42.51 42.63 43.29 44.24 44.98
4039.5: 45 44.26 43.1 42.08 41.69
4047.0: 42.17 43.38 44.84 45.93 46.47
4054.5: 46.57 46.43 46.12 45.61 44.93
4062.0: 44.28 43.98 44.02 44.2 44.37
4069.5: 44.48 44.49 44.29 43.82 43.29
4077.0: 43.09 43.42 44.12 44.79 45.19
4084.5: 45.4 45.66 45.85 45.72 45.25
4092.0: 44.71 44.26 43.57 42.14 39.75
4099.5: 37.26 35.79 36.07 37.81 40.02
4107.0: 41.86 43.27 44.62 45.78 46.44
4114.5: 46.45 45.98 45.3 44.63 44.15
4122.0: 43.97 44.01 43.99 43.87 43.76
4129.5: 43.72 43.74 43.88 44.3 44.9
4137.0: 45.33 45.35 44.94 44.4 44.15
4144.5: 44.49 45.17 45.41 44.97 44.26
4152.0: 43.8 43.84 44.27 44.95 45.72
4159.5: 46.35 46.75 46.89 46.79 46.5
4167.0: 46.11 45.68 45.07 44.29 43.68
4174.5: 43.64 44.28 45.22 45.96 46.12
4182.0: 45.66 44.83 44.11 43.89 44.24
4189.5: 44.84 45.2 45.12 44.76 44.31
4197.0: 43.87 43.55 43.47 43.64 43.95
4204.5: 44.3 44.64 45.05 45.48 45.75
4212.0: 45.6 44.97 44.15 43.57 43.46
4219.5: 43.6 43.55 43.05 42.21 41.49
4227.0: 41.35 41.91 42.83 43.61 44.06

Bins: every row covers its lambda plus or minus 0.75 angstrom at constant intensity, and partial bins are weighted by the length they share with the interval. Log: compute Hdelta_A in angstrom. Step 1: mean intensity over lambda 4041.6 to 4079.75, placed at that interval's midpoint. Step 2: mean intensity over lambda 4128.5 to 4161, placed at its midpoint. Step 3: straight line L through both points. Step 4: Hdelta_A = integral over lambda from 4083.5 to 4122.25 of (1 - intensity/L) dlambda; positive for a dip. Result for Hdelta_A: 1.2 angstrom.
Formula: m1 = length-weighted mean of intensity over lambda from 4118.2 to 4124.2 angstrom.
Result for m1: 44.2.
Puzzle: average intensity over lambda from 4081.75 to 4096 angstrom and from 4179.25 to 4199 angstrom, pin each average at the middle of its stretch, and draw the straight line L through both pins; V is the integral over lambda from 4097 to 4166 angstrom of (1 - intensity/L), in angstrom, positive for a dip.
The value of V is 1.5 angstrom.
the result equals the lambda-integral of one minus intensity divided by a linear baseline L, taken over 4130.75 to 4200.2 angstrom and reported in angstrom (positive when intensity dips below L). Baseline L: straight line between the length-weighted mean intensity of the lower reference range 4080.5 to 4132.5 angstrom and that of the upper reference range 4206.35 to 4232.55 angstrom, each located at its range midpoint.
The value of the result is -2.2 angstrom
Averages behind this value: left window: 43.4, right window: 43.6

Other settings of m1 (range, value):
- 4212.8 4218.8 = 44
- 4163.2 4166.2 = 46.7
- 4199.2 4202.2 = 43.6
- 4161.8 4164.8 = 46.8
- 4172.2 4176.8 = 43.9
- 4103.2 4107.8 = 39.9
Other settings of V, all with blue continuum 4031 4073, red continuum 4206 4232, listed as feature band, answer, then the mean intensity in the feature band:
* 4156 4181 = -1.0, 45.5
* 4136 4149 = -0.3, 44.9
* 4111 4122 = -0.3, 45.4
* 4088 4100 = 0.3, 43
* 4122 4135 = 0.0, 43.9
